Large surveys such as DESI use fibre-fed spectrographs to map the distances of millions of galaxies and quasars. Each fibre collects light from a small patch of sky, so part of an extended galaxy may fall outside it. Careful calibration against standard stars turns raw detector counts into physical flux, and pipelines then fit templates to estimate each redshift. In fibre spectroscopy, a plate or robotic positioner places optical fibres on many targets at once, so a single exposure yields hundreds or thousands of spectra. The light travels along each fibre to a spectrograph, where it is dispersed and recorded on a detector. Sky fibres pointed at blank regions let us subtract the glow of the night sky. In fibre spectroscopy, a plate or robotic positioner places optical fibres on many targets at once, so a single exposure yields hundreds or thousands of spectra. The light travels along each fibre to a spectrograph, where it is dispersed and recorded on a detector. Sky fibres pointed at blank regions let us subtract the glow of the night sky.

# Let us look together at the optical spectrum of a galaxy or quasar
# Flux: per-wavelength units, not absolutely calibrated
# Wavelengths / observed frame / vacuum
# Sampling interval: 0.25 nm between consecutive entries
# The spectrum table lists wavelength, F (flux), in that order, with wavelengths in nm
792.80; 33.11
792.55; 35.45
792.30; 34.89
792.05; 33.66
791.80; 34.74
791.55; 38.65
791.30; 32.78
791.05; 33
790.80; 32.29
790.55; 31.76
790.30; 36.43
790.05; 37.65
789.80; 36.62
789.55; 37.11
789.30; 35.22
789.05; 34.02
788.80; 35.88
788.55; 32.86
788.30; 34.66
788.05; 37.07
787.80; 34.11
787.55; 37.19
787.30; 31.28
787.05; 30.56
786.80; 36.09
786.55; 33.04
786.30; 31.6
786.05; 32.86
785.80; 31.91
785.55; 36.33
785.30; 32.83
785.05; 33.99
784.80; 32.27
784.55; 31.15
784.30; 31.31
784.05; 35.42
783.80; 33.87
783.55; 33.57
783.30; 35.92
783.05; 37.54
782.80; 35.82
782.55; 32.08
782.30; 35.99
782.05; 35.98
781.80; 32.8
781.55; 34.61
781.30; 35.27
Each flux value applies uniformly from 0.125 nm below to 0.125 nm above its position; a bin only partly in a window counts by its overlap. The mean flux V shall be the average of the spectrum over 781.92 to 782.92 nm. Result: 35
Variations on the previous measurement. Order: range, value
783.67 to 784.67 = 32.9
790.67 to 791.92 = 34.3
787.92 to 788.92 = 35.1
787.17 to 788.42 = 34.8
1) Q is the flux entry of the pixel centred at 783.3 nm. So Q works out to 35.92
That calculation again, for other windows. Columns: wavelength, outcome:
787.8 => 34.11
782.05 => 35.98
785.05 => 33.99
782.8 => 35.82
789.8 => 36.62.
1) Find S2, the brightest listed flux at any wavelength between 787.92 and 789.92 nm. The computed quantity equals 37.11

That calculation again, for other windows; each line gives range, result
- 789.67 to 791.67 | 38.65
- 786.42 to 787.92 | 37.19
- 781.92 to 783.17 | 37.54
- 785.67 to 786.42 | 32.86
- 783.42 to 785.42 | 35.42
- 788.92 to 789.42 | 35.22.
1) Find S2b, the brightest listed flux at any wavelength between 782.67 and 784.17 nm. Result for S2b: 37.54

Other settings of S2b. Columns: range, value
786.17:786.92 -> 36.09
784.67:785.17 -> 33.99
